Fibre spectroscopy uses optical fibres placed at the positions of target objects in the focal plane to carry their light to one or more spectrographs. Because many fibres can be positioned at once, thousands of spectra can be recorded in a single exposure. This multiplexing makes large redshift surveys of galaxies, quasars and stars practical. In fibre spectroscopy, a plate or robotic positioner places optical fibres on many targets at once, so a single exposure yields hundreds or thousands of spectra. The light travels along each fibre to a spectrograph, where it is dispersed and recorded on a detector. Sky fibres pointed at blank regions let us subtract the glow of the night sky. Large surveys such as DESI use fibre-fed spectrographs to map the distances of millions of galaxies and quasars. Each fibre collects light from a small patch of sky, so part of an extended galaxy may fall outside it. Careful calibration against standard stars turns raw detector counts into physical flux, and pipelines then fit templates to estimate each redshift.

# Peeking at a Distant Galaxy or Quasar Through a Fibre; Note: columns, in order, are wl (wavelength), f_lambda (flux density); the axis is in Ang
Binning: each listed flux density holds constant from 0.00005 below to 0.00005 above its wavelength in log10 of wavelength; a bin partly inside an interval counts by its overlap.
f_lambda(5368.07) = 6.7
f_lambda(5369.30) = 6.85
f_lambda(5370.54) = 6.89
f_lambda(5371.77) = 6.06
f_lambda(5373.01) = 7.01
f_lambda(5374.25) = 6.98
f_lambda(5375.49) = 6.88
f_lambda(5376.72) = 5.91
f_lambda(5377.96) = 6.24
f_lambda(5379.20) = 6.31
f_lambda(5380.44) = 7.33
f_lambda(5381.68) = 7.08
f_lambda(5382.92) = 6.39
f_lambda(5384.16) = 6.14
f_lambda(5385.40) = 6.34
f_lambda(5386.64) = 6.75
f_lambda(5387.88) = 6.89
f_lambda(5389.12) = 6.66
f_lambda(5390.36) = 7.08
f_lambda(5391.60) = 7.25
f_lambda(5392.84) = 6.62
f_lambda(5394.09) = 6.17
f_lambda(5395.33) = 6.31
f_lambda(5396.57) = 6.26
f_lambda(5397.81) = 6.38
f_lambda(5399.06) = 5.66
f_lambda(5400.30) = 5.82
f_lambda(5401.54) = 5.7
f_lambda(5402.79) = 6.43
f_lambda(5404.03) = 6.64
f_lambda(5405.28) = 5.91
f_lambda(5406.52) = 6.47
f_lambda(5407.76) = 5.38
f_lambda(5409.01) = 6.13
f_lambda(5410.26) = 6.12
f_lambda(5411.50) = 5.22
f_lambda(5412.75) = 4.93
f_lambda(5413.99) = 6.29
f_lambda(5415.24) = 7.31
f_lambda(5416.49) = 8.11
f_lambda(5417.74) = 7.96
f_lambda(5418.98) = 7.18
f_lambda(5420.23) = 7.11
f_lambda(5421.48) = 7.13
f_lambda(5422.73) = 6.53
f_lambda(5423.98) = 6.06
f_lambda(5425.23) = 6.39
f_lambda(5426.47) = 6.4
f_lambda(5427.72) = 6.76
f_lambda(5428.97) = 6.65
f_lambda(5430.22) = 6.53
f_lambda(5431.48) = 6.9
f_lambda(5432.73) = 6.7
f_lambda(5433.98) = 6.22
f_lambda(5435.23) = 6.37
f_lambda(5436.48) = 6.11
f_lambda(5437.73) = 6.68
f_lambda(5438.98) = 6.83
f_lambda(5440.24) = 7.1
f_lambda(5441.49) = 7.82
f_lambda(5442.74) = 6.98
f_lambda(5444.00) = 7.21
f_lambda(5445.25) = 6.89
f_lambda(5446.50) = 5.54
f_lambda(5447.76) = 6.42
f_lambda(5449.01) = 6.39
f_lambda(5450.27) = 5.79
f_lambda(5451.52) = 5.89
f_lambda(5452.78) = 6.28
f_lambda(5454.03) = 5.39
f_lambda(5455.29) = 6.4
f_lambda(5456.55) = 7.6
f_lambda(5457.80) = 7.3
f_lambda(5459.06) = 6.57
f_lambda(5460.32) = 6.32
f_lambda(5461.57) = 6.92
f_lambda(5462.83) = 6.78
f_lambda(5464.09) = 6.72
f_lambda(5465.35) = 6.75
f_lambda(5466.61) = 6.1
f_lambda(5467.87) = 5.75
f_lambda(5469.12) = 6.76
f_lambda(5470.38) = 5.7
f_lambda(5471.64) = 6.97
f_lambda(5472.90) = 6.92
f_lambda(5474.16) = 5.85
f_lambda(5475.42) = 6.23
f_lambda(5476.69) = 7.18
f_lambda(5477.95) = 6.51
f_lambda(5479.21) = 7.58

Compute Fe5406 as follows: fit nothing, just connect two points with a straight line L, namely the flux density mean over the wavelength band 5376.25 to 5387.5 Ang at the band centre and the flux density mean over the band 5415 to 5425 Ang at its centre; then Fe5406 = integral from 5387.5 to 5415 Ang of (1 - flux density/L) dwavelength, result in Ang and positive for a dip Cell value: 2.5 Ang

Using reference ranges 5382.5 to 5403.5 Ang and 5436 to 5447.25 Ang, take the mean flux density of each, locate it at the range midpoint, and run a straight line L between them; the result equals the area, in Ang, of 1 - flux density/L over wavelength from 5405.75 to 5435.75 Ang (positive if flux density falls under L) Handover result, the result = 0.4 Ang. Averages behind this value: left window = 6.4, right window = 6.8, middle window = 6.53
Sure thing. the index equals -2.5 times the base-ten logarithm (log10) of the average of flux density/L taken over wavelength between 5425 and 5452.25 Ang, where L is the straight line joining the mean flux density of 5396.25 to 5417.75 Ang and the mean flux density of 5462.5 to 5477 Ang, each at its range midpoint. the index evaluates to -0.04 mag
